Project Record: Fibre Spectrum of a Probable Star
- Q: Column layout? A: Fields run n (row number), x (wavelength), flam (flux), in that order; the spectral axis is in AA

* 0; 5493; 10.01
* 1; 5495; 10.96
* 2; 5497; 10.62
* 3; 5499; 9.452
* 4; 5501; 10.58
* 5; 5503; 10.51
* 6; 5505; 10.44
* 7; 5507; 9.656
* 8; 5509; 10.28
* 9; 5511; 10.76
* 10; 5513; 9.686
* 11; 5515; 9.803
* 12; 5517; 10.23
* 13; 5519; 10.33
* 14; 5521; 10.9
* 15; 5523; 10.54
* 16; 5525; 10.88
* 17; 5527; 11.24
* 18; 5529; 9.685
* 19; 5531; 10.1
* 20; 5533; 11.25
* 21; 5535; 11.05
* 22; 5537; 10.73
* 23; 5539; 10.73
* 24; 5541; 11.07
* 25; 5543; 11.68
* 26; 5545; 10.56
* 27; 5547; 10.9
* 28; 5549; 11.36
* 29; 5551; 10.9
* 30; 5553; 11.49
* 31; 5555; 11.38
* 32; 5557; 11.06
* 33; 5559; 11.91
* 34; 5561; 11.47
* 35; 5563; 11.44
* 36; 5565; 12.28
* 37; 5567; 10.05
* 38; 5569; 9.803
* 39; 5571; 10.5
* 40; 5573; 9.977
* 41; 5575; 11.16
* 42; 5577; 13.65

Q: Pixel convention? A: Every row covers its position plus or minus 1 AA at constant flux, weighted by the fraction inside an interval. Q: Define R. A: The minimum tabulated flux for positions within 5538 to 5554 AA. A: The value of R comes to 10.56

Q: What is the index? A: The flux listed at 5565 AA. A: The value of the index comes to 12.28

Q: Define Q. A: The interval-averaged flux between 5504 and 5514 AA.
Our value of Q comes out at 10.2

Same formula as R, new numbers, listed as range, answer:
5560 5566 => 11.44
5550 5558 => 10.9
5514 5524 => 9.803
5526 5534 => 9.685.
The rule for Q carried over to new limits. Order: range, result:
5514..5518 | 10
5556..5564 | 11.5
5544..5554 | 11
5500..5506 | 10.5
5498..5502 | 10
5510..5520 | 10.2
